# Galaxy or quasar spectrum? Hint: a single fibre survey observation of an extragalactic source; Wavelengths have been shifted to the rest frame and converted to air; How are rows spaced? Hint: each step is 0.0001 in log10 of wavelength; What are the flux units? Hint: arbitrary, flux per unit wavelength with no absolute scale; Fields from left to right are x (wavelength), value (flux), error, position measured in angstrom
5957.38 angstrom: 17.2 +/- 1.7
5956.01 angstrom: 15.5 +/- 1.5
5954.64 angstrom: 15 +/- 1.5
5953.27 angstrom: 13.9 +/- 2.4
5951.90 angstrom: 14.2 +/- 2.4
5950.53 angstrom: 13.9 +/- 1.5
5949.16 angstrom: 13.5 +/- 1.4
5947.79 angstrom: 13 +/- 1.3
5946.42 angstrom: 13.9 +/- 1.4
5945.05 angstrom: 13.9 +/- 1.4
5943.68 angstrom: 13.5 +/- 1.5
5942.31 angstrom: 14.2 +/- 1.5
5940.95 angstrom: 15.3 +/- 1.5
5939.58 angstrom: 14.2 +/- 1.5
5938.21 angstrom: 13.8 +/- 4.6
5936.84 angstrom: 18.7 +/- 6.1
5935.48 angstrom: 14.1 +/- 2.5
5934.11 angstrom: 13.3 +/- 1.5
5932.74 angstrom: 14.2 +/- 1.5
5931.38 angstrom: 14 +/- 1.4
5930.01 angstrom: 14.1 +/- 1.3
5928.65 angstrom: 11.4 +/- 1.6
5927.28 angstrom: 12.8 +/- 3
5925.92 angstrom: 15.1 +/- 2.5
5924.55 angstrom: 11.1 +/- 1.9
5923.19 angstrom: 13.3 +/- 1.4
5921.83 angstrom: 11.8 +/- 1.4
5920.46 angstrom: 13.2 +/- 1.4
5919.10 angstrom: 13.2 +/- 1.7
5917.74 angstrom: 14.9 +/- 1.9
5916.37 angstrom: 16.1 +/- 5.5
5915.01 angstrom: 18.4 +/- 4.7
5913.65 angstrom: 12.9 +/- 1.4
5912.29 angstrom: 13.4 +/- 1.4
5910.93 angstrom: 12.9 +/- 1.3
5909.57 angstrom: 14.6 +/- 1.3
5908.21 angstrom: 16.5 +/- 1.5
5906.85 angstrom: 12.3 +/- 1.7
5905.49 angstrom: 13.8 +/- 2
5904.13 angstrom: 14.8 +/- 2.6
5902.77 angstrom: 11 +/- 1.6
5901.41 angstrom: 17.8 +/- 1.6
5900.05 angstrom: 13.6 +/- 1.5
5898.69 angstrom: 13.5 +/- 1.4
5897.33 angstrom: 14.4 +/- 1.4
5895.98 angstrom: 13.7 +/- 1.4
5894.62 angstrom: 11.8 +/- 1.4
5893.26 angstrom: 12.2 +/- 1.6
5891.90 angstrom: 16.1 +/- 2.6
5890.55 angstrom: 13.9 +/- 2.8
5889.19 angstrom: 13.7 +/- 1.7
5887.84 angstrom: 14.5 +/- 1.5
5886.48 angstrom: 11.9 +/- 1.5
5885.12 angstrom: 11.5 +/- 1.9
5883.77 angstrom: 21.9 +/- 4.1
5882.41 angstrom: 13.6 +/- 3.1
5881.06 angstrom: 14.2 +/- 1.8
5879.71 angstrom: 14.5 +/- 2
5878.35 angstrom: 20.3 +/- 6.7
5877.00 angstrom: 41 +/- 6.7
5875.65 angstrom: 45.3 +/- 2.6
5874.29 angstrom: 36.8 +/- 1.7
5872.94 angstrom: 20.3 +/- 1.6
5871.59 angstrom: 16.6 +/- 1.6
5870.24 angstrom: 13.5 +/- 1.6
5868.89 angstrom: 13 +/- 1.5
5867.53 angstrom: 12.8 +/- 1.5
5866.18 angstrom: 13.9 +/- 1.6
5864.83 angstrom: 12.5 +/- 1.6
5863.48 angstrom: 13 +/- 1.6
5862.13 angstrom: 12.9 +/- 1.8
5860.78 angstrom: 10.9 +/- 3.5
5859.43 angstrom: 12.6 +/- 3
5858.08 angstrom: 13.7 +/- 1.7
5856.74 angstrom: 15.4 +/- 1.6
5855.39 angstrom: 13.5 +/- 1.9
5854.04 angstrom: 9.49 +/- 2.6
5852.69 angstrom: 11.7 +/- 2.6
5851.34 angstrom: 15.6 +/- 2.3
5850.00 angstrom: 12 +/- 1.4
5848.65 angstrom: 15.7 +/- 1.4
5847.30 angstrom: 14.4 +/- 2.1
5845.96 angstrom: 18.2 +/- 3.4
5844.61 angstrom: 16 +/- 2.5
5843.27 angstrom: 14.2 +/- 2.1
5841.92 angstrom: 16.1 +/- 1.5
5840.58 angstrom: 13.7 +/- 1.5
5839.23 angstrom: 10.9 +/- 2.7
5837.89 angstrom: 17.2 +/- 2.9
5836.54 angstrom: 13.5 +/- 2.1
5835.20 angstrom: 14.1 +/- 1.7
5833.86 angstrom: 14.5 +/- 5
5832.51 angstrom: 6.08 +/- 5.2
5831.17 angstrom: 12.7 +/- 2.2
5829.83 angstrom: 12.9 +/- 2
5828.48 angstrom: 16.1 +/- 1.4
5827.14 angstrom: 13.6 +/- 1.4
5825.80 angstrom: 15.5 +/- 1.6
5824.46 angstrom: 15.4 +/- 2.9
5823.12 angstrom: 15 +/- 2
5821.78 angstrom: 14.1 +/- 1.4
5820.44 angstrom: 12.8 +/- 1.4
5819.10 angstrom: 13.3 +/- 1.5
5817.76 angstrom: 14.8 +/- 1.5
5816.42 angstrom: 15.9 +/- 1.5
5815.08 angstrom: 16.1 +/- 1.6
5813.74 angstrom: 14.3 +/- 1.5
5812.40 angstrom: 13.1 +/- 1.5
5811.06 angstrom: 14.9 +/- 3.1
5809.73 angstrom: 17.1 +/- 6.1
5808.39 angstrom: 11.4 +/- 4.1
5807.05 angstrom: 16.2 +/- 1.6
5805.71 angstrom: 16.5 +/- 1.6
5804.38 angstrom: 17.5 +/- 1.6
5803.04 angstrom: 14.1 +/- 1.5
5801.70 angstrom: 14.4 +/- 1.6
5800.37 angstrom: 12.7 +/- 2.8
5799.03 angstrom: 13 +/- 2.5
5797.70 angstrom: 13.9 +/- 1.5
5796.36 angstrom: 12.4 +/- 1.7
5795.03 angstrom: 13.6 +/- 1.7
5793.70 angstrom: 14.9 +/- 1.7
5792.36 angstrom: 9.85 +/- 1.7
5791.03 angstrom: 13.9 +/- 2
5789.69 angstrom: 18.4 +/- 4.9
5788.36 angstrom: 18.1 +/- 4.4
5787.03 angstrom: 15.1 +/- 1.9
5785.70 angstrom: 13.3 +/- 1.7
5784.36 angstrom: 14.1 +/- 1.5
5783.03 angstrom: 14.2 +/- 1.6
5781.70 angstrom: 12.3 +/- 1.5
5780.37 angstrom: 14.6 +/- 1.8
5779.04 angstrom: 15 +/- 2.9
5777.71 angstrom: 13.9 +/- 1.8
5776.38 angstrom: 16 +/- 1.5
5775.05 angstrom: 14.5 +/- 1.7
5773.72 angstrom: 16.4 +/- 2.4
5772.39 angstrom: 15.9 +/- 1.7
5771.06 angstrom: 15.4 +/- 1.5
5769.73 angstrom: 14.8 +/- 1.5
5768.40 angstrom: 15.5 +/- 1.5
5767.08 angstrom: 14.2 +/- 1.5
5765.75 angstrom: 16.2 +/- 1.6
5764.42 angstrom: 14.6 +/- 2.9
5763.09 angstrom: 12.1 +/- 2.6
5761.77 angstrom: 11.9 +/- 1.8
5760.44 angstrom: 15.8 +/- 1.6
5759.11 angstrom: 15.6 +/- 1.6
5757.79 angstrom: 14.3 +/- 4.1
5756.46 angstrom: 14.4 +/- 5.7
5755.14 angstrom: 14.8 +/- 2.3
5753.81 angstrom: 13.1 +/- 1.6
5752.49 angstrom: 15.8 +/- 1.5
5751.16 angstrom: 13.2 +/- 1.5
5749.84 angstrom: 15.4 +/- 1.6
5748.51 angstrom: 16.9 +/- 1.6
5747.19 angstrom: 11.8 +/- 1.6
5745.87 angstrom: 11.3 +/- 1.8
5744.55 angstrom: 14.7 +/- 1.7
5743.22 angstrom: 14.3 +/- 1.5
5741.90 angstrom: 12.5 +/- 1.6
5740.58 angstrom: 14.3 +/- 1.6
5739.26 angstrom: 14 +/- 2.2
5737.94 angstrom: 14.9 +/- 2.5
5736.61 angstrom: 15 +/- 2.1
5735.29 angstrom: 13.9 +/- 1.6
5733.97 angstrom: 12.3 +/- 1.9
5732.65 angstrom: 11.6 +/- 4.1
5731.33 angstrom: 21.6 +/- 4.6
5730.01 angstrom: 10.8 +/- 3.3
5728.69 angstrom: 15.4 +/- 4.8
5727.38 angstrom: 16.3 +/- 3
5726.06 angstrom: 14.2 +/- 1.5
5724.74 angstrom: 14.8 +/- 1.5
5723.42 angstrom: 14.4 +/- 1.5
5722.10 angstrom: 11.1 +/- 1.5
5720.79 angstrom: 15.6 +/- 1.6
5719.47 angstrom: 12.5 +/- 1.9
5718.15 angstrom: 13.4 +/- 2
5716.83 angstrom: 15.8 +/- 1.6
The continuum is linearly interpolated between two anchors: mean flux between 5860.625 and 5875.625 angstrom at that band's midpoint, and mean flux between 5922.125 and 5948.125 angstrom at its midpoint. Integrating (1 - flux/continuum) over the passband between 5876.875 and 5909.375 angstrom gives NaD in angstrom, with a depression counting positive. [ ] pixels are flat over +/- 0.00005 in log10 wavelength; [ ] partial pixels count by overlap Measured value 2.2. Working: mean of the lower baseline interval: 17.5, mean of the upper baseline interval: 13.9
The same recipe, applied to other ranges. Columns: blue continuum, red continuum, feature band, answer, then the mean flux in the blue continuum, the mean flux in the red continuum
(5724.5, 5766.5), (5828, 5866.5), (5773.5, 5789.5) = -0.94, 14.3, 13.6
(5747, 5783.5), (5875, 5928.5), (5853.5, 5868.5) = 2.45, 14.6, 15.6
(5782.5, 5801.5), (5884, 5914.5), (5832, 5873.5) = 0.38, 14.1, 13.8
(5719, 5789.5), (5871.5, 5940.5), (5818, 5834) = 1.74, 14.5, 15.9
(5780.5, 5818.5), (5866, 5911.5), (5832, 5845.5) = 1.53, 14.5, 16.9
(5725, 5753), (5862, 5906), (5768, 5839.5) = 4.81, 14.3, 16.9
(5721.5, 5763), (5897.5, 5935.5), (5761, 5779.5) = -0.81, 14.2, 13.9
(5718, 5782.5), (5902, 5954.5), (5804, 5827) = -1.07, 14.4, 13.9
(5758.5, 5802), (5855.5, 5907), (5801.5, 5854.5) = 3.50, 14.4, 16.3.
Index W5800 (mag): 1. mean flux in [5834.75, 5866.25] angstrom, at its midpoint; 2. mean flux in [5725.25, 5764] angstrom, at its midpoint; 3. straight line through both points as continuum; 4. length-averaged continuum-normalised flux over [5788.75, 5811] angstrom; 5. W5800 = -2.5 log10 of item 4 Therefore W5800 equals -0.03 mag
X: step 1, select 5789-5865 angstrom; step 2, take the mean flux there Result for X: 14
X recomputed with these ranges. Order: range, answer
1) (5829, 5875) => 14.4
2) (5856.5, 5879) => 19.2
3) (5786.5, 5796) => 14.8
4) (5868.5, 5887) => 21.2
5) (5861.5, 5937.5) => 15.6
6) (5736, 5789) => 14.5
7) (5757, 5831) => 14.6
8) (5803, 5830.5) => 14.8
